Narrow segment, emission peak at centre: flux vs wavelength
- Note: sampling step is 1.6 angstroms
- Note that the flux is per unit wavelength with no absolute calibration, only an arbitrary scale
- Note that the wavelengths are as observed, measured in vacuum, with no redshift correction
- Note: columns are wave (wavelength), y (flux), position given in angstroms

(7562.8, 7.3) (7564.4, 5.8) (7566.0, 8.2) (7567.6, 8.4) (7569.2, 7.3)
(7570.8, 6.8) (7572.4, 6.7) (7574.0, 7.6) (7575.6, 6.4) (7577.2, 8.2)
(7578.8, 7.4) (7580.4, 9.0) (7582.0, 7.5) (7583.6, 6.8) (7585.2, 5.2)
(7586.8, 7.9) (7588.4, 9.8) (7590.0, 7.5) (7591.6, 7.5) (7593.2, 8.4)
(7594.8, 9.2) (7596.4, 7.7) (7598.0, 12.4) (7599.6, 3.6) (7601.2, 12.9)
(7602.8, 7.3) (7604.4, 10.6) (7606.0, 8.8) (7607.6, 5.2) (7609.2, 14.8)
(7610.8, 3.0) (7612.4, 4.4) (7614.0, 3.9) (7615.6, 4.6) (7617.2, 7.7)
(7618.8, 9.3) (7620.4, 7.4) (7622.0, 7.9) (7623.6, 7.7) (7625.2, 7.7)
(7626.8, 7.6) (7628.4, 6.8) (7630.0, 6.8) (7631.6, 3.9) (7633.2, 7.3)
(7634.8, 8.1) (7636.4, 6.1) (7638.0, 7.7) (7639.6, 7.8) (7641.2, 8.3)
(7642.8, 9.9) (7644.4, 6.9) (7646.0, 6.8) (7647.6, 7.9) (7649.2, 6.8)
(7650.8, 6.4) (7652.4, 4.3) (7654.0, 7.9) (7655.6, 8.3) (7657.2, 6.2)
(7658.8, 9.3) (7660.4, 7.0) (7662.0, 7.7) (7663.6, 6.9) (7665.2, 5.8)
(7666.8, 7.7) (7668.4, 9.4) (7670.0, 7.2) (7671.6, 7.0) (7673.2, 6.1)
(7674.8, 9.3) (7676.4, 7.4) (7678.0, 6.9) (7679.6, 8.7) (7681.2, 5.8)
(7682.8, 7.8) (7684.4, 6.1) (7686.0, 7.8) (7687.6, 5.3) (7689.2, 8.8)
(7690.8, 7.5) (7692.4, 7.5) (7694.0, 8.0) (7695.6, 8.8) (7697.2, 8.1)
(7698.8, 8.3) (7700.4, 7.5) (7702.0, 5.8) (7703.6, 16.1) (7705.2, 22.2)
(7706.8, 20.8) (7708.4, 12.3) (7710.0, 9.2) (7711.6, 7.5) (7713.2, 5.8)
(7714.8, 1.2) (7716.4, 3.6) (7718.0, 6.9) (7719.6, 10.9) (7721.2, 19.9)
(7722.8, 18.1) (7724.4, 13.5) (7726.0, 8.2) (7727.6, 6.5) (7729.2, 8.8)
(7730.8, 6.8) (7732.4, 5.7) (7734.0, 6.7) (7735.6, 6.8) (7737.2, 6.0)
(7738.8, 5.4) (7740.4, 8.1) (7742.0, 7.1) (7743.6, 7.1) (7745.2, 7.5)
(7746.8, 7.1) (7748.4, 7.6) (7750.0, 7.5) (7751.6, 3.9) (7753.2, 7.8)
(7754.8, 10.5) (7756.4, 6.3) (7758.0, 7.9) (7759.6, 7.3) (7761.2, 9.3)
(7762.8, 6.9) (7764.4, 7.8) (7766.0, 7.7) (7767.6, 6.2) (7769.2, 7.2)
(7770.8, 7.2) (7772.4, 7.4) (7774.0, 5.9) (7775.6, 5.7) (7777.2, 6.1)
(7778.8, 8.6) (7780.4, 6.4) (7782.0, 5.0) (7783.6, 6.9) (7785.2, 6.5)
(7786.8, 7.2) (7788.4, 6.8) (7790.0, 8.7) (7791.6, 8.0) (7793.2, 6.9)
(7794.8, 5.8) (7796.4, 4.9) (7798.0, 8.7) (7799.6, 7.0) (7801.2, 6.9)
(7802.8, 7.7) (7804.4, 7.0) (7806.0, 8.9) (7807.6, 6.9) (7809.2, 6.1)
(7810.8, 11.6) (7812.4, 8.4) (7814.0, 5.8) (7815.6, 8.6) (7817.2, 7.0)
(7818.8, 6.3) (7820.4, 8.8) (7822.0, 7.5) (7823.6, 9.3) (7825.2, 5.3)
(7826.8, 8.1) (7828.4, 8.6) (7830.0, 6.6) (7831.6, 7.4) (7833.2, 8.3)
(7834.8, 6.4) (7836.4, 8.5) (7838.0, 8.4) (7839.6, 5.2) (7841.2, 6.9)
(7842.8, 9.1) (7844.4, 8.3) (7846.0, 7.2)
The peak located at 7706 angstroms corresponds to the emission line [S II] 6716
